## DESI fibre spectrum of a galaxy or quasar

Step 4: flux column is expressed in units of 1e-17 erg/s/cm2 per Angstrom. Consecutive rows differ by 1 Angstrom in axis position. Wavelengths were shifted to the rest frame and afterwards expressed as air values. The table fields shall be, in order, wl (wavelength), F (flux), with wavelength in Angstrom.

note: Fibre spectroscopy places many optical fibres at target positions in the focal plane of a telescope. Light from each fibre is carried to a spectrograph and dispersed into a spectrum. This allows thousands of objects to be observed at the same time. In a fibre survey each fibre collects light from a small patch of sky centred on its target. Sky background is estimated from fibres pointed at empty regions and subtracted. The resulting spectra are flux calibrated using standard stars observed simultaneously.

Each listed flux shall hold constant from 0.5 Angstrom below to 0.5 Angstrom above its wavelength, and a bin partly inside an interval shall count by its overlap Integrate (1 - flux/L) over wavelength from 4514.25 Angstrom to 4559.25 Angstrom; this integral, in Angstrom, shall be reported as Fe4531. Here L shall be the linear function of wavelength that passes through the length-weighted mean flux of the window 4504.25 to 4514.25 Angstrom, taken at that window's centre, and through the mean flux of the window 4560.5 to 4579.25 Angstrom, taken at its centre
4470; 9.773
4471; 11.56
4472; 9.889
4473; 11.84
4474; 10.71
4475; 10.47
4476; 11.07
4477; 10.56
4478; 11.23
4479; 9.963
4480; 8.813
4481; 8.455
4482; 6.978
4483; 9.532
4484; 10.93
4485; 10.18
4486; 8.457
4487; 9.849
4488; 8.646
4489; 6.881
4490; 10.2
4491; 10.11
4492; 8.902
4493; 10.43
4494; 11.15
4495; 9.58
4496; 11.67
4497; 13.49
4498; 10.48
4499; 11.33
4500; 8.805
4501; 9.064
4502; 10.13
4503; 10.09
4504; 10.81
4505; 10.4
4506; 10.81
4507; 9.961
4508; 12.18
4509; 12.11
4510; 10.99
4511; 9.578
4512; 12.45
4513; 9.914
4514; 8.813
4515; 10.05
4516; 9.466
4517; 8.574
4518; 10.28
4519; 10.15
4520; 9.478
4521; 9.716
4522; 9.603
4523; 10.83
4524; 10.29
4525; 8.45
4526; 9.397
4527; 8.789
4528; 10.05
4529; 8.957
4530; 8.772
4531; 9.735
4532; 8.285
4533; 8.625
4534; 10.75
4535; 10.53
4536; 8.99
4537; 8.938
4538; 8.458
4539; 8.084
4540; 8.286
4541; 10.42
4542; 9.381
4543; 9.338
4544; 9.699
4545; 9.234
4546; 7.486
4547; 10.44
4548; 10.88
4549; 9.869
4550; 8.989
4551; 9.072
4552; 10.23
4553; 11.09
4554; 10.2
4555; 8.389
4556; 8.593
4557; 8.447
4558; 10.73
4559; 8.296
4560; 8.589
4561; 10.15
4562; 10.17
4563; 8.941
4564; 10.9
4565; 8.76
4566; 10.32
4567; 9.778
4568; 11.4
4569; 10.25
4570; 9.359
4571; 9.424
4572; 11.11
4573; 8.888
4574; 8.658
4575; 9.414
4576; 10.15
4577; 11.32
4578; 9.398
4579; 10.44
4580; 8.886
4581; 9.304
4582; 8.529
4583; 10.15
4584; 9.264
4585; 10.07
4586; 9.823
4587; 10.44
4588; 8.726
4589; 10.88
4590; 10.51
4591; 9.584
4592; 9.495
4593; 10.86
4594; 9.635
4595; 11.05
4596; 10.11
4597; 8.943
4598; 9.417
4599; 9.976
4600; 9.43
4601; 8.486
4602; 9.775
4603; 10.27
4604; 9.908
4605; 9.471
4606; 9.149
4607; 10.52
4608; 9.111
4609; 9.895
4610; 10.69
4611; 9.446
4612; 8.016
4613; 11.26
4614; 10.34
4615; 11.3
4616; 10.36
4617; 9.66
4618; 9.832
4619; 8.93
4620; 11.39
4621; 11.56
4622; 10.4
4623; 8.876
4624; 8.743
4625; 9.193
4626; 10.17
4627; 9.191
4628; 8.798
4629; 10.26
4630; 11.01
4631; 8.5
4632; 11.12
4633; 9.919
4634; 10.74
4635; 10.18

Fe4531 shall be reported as 4.14 Angstrom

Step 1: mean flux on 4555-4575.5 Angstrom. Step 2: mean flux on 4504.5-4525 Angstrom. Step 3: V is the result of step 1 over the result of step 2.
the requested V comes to 0.9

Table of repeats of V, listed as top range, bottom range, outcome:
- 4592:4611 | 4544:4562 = 1.03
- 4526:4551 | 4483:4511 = 0.91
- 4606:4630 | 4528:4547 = 1.08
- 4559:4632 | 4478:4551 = 1.01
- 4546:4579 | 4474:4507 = 0.97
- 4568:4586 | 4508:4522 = 0.96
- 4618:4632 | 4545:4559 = 1.03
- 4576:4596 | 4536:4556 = 1.06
